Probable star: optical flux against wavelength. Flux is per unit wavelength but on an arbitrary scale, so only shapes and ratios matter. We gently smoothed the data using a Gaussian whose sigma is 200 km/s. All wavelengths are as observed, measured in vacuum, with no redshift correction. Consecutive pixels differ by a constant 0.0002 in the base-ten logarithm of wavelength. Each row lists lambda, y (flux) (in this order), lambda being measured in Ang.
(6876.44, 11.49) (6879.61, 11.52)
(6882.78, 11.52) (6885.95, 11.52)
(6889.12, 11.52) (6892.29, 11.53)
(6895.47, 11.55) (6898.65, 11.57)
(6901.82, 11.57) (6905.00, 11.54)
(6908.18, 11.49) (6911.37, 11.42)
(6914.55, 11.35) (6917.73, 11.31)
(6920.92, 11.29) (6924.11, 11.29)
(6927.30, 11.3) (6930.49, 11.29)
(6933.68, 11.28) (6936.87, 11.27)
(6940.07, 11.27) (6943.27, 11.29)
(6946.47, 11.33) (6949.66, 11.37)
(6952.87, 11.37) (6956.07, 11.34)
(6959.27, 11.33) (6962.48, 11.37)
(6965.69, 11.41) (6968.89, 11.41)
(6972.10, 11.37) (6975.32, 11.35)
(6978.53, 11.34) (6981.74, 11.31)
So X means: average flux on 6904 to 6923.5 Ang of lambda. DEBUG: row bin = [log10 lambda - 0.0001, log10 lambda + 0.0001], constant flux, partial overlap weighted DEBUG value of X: 11.4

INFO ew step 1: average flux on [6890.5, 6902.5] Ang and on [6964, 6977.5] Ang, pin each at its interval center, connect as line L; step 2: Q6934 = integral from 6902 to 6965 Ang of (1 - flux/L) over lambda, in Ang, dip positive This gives 0.7 Ang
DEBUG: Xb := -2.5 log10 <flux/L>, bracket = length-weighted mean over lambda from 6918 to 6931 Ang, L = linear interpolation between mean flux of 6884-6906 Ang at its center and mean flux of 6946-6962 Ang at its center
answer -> 0.02 mag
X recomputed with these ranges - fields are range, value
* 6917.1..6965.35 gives 11.3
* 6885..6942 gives 11.4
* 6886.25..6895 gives 11.5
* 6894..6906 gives 11.6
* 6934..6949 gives 11.3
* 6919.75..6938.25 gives 11.3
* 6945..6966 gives 11.4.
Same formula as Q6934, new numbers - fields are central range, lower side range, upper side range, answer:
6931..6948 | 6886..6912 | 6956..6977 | 0.2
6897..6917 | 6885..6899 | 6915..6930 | -0.1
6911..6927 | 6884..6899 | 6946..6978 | 0.2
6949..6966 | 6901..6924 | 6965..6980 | 0.0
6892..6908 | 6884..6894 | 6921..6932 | -0.1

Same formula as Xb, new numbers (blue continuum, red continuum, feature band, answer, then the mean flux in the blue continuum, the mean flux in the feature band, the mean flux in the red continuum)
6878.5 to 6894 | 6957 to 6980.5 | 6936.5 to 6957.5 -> 0.01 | 11.5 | 11.3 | 11.4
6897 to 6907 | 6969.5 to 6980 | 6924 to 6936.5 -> 0.02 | 11.6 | 11.3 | 11.4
